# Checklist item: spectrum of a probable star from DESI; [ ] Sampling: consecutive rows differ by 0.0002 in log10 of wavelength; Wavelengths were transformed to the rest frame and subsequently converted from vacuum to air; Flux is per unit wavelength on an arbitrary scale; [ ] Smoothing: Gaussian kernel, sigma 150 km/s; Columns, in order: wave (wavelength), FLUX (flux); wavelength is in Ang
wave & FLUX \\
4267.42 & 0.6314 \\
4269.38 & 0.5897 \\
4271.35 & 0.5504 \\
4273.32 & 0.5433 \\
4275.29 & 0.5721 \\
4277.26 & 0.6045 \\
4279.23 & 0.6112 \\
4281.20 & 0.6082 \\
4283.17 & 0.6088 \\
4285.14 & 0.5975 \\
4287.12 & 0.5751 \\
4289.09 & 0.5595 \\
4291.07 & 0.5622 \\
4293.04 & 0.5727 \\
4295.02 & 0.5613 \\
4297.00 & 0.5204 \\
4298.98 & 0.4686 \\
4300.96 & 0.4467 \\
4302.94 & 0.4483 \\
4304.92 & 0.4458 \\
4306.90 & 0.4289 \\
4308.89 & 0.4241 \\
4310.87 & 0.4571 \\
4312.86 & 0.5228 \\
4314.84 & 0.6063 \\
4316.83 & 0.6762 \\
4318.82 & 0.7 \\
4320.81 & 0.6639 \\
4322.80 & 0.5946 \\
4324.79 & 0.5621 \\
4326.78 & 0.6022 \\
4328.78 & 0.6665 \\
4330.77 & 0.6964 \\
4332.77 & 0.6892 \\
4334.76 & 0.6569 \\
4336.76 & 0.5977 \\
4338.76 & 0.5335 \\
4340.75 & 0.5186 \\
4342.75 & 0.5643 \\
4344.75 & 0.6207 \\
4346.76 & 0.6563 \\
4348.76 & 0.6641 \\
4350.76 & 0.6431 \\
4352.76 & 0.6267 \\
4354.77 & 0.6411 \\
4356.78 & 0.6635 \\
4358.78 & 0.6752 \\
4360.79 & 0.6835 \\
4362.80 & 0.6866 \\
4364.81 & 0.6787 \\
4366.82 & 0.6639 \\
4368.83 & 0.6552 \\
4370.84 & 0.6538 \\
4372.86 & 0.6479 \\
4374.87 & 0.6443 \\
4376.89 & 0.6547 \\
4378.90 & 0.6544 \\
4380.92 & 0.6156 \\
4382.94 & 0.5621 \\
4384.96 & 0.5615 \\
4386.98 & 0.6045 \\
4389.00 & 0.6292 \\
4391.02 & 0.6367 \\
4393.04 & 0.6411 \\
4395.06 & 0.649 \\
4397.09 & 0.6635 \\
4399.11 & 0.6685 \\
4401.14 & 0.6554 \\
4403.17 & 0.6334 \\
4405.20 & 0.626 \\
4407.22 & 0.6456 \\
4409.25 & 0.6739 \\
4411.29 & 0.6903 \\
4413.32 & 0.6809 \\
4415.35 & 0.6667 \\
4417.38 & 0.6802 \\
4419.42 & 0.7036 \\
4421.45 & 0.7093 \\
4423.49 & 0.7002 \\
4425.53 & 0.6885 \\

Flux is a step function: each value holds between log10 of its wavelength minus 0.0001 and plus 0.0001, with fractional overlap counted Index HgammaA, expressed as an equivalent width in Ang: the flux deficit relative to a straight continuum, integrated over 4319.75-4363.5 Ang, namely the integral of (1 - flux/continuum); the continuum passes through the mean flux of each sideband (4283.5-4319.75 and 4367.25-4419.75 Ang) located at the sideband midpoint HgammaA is -3.8 Ang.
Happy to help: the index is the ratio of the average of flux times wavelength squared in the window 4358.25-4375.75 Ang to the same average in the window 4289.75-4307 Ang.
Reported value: 1.37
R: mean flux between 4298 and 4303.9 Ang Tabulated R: 0.455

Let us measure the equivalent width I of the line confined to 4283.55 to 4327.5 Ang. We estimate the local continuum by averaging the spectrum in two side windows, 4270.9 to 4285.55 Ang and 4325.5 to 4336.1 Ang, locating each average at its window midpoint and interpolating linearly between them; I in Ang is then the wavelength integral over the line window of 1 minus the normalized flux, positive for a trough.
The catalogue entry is 5.5 Ang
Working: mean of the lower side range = 0.588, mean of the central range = 0.546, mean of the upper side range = 0.657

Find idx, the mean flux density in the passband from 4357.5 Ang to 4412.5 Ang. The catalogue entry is 0.647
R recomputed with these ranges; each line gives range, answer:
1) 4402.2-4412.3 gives 0.654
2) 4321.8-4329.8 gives 0.607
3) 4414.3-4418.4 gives 0.674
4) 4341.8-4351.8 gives 0.63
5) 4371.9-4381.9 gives 0.644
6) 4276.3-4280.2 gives 0.608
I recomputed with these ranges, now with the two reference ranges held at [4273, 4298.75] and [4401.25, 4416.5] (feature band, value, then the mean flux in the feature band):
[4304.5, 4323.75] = 1.3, 0.555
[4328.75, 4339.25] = -0.6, 0.643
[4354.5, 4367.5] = -0.9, 0.672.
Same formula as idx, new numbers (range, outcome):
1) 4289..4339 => 0.565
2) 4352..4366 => 0.665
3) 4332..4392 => 0.633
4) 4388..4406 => 0.645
